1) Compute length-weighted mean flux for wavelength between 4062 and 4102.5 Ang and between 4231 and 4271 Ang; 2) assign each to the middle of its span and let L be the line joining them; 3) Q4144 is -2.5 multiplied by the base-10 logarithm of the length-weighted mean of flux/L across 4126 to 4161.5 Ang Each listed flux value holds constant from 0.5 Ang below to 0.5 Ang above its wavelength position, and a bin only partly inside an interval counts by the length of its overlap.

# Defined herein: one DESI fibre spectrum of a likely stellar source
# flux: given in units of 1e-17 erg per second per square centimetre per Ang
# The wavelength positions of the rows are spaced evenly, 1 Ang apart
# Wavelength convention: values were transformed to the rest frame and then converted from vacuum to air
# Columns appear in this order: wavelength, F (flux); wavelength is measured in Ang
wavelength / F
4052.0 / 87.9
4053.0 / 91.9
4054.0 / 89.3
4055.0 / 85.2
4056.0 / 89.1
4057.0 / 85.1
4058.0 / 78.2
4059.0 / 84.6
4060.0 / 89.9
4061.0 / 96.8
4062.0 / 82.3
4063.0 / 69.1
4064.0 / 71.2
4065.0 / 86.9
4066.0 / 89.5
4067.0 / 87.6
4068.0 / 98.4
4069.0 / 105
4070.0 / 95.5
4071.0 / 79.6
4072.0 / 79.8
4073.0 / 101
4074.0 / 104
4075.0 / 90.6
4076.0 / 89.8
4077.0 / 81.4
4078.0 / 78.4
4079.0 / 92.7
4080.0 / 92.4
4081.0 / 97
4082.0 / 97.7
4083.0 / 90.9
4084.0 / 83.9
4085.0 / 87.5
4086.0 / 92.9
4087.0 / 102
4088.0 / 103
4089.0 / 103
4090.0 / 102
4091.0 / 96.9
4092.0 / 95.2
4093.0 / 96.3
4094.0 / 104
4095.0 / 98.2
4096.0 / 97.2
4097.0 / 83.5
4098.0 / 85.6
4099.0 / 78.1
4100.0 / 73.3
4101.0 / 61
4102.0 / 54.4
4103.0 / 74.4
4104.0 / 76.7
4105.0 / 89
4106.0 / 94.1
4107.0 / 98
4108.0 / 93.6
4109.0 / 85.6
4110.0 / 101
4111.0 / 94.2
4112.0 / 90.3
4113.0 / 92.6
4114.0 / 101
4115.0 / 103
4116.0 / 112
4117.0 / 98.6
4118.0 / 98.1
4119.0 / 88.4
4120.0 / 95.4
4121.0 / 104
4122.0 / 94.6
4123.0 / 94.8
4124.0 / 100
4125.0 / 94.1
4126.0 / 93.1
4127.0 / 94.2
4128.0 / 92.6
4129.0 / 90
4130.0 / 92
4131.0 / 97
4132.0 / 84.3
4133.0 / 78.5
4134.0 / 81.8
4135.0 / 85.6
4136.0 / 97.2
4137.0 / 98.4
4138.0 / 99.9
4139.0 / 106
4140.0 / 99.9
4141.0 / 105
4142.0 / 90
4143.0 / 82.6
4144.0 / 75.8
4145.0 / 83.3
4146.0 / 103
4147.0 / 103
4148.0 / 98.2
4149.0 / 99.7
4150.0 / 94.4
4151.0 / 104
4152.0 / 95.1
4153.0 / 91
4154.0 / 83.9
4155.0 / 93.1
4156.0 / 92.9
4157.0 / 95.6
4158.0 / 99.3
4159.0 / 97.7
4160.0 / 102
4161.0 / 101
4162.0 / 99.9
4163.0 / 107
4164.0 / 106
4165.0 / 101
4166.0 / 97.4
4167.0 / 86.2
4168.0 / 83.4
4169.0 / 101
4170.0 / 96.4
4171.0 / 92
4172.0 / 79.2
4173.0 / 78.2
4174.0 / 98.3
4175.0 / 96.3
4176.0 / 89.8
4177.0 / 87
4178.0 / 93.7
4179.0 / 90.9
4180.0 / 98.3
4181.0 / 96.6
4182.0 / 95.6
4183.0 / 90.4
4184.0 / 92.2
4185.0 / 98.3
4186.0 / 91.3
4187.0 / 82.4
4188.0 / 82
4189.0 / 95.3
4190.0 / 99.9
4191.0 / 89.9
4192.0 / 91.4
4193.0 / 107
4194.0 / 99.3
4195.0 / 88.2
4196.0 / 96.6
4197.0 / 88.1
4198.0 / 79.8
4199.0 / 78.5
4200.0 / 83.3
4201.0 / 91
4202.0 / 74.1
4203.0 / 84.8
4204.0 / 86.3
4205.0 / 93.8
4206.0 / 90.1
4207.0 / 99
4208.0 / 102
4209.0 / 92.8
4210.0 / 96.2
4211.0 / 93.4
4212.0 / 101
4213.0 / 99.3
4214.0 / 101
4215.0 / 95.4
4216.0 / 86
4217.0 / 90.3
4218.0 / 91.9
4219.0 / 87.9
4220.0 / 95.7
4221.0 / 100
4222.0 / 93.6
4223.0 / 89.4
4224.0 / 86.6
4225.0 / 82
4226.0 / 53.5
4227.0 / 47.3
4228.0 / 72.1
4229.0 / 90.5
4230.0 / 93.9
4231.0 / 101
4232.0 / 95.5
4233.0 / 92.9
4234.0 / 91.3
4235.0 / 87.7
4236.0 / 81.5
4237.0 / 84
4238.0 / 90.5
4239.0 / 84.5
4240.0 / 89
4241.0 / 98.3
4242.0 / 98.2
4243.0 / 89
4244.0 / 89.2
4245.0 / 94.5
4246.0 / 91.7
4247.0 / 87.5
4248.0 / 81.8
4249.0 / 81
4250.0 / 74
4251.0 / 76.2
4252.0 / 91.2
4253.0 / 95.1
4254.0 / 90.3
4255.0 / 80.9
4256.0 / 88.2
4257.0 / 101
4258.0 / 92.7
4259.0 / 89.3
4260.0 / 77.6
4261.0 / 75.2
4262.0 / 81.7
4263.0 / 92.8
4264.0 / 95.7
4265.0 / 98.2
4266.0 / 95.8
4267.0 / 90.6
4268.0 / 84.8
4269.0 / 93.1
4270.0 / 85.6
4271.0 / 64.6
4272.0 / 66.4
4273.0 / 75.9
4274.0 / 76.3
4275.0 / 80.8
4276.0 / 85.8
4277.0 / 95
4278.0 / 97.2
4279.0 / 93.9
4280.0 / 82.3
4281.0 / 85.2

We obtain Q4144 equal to -0.06 mag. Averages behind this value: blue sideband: 89.3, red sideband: 88.5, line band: 93.9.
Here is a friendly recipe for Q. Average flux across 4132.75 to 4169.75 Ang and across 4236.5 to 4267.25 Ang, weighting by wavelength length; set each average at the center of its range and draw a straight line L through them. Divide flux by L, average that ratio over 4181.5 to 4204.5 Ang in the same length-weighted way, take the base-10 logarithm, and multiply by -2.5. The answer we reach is 0.03 mag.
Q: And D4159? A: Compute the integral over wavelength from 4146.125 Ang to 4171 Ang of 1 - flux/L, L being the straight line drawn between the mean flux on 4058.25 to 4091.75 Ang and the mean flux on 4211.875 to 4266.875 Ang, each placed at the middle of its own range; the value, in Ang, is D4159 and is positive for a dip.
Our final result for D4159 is -2.1 Ang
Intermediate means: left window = 90.9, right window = 88.3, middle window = 97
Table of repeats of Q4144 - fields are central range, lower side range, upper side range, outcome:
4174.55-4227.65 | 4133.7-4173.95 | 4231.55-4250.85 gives 0.012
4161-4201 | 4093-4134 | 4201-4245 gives -0.032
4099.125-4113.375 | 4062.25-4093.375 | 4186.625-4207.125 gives 0.088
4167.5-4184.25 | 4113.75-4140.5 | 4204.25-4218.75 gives 0.039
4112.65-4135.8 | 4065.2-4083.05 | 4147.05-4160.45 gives 0.003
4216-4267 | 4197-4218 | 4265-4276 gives -0.018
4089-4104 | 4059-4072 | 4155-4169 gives 0.055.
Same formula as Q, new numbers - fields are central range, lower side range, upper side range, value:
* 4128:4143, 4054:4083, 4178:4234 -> -0.04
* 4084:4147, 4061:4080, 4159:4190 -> -0.02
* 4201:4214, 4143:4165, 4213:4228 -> -0.06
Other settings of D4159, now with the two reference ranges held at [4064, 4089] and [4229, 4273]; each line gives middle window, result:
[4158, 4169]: -1.0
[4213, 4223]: -0.6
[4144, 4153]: -0.6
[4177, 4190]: -0.4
